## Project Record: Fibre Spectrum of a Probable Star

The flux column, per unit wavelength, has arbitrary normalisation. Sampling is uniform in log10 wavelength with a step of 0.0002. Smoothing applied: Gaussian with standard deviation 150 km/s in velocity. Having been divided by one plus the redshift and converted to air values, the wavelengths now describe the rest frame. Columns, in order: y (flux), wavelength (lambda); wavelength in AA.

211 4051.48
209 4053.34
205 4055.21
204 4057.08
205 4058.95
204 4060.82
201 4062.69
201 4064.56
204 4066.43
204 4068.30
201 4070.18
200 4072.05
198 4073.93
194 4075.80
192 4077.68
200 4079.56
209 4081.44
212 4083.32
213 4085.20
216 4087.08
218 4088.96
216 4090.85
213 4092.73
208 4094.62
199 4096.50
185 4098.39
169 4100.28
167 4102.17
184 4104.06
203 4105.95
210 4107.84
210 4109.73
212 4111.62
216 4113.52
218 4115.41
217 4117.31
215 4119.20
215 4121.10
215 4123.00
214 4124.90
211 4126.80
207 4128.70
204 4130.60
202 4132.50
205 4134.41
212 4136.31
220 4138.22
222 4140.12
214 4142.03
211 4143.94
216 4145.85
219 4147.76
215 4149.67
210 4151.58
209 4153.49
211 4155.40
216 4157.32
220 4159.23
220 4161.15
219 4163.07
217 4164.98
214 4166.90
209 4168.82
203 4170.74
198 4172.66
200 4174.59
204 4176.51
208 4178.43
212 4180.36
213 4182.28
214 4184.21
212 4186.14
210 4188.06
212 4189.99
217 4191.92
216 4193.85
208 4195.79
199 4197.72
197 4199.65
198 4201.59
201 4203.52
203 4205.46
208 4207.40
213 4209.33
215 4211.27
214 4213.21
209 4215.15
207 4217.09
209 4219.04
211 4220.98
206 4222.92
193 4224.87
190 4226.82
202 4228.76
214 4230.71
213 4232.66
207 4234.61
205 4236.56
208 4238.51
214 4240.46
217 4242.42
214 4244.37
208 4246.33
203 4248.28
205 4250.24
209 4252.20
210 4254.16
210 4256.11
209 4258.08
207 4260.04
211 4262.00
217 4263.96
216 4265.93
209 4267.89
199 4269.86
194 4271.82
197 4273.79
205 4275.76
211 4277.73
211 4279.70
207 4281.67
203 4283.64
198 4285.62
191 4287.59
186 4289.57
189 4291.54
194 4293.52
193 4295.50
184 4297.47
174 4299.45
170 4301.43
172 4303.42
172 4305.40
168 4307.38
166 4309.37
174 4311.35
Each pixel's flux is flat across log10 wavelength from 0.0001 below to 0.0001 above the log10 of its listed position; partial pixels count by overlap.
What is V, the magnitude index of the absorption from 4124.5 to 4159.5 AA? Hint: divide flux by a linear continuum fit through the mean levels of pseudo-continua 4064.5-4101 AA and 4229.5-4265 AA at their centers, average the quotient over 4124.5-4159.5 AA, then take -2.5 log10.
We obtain -0.04 mag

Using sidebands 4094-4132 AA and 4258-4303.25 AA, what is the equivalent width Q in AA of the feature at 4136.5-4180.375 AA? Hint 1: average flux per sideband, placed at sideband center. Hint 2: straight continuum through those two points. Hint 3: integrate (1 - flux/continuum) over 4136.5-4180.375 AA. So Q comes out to -2.2 AA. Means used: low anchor 204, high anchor 198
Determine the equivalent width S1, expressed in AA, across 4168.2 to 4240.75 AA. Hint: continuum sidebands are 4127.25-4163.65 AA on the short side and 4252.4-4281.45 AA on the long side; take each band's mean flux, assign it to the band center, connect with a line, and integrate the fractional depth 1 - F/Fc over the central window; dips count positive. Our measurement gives 1.2 AA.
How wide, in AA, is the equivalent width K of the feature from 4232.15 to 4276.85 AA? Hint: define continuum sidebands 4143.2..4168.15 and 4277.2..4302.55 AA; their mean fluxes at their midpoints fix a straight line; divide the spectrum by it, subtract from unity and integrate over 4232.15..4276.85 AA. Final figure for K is -2.1 AA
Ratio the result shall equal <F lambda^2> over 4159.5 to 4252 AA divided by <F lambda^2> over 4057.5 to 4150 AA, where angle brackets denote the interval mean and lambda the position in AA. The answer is 1.06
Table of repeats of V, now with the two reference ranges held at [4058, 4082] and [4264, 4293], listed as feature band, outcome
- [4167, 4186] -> -0.03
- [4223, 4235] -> -0.01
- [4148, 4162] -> -0.07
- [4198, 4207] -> 0.01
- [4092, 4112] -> 0.03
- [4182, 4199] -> -0.05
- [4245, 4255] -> -0.03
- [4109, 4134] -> -0.06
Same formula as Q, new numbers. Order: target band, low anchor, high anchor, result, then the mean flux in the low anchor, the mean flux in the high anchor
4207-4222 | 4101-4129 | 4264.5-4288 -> -0.4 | 207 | 204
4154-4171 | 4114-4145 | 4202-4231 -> -0.4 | 213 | 206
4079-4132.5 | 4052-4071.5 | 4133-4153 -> 0.8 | 204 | 214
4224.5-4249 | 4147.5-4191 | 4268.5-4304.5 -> -0.8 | 211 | 193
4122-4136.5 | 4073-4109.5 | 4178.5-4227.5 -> -0.4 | 201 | 208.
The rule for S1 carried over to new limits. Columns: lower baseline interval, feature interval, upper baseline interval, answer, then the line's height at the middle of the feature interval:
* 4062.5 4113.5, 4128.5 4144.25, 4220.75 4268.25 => -0.6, 204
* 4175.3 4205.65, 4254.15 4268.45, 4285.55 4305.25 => -1.5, 192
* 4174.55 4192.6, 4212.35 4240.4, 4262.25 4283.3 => 0.3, 209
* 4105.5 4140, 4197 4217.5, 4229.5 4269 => 0.5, 211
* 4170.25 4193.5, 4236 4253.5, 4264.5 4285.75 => -0.3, 206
